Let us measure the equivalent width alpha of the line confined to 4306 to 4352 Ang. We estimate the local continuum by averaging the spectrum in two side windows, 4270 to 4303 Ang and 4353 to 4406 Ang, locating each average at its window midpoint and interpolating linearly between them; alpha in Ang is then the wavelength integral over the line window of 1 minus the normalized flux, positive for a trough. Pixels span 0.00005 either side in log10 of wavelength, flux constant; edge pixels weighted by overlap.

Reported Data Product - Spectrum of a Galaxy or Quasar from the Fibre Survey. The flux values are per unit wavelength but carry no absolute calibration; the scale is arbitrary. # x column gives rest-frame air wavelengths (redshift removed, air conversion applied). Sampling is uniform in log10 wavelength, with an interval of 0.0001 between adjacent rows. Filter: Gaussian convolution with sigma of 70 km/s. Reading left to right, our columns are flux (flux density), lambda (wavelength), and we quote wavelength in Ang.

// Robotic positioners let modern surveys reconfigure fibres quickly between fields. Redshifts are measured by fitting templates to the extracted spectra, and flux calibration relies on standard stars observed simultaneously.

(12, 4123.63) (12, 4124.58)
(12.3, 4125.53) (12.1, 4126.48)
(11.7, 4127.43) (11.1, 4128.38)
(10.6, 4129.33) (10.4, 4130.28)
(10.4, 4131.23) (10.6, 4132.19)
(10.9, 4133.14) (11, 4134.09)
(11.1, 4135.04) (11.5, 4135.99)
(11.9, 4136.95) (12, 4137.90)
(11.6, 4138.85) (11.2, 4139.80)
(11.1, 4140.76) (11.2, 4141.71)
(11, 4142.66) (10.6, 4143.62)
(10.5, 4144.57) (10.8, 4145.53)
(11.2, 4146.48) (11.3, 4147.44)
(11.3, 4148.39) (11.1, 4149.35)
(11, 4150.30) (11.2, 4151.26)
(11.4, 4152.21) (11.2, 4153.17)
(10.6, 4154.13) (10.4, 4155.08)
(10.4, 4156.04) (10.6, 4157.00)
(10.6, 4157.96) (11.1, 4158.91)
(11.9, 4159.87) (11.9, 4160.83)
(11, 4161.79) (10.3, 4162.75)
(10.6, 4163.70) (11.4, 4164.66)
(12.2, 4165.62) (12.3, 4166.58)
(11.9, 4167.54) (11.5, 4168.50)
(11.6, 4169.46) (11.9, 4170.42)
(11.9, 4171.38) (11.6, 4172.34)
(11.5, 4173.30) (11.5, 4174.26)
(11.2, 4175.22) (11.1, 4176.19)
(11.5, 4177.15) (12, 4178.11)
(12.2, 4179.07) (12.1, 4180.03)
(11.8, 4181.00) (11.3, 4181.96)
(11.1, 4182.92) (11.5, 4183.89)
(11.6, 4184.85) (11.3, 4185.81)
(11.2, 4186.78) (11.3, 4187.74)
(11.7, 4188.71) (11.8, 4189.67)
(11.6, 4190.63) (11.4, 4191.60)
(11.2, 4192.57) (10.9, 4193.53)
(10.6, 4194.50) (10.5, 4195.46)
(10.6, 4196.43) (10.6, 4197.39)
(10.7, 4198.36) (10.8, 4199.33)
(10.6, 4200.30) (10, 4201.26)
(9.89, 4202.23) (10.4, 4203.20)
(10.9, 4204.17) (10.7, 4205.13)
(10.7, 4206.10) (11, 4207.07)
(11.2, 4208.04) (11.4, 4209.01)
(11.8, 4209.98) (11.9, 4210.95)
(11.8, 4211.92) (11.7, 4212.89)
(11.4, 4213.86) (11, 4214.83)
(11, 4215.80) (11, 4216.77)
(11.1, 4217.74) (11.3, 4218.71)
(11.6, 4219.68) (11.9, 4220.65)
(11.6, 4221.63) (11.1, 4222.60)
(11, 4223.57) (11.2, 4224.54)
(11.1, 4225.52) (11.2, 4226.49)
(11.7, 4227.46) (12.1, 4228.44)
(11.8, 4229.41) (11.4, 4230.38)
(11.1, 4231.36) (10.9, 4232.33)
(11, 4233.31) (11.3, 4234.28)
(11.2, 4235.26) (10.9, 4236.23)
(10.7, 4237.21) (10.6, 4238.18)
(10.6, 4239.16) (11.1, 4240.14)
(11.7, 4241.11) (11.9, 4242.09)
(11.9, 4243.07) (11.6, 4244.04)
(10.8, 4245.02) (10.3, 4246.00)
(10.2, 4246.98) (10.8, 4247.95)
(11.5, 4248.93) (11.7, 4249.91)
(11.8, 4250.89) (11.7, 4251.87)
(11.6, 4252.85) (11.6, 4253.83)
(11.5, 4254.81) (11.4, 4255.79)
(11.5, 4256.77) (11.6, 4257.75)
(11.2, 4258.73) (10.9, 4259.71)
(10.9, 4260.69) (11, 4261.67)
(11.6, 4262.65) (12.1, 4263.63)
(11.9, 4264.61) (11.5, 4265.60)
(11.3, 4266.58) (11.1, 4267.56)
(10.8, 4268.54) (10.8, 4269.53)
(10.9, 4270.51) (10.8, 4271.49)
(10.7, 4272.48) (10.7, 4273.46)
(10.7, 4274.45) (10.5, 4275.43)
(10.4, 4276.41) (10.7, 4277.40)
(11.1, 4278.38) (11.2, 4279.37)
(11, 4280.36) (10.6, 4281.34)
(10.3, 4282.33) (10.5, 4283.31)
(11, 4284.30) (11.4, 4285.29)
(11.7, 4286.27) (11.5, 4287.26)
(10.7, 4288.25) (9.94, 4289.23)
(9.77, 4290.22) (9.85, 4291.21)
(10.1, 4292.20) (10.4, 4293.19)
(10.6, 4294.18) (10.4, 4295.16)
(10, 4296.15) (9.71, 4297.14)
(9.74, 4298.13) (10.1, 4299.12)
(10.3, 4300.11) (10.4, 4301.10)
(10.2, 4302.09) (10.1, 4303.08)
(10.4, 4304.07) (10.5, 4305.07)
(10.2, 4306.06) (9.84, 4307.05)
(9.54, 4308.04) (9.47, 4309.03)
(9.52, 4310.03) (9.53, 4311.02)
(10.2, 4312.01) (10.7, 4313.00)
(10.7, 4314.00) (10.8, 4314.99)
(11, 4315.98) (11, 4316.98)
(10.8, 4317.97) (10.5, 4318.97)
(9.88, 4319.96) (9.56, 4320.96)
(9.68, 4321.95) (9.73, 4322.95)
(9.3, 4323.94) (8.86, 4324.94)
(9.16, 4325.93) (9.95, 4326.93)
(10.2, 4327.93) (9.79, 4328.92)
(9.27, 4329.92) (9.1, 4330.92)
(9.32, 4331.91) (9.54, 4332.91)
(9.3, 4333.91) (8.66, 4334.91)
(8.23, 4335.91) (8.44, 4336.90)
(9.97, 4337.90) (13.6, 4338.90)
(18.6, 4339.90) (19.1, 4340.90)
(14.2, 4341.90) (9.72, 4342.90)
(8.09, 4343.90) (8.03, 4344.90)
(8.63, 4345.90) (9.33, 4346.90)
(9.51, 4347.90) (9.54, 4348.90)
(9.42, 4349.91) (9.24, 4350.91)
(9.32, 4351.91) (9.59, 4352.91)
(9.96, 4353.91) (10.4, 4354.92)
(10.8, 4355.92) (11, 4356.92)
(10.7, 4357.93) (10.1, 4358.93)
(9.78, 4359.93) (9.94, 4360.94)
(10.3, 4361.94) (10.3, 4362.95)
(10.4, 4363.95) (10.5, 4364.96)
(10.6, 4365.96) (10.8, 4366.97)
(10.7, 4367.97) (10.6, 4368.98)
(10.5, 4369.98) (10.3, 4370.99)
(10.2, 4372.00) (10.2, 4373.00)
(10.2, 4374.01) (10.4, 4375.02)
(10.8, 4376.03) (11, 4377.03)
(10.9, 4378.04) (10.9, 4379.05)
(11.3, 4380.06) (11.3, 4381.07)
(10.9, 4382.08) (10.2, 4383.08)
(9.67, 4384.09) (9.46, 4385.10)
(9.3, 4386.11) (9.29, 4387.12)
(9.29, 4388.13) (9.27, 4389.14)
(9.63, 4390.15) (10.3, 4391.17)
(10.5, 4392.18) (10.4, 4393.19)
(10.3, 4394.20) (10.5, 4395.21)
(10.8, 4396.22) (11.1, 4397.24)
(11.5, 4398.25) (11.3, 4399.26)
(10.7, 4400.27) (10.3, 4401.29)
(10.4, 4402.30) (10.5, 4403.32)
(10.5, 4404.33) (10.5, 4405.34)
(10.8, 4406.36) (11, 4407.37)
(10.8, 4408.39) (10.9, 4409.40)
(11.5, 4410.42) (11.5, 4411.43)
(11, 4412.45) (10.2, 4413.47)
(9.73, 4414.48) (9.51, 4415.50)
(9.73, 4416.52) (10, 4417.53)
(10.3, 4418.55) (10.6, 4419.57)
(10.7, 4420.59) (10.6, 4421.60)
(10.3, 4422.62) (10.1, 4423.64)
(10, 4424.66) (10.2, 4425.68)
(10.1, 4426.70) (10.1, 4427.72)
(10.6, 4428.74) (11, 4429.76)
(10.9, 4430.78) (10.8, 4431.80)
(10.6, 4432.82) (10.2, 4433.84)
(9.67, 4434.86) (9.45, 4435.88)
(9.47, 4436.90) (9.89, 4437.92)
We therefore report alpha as 1.3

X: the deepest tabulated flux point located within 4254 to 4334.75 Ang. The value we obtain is 8.86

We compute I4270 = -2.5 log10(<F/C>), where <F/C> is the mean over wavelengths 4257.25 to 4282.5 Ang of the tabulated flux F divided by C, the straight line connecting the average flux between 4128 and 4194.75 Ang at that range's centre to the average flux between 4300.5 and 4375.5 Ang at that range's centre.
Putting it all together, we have -0.04 mag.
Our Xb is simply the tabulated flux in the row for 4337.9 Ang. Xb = 9.97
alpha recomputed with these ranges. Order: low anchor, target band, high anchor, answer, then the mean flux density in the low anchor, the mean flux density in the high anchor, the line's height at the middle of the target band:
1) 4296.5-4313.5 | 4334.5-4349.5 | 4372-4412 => -1.0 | 10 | 10.5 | 10.2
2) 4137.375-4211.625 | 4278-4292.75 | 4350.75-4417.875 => 0.1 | 11.2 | 10.4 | 10.8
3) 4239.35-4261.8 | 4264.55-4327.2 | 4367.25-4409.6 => 3.6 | 11.3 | 10.5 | 11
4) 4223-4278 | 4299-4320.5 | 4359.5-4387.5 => 1.1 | 11.2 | 10.4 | 10.8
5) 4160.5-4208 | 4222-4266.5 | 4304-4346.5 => -1.9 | 11.2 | 10.3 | 10.8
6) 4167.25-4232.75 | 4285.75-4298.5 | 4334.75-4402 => 0.6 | 11.3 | 10.5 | 10.8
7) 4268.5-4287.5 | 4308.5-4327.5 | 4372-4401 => 1.2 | 10.9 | 10.4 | 10.7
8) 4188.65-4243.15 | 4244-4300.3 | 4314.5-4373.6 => -0.7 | 11.1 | 10.3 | 10.8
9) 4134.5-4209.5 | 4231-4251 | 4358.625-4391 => -0.4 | 11.2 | 10.3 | 10.9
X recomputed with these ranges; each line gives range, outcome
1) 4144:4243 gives 9.89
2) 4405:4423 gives 9.51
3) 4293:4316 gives 9.47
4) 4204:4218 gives 10.7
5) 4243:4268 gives 10.2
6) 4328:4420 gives 8.03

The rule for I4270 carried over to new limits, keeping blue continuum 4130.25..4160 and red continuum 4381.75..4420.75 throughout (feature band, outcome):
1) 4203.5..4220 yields -0.04 mag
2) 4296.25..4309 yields 0.06 mag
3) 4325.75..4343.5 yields -0.04 mag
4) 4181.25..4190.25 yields -0.05 mag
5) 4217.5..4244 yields -0.05 mag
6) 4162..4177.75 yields -0.05 mag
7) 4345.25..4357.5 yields 0.09 mag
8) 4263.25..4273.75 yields -0.04 mag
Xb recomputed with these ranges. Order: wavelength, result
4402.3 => 10.4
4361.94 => 10.3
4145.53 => 10.8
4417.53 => 10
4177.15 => 11.5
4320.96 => 9.56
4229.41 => 11.8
